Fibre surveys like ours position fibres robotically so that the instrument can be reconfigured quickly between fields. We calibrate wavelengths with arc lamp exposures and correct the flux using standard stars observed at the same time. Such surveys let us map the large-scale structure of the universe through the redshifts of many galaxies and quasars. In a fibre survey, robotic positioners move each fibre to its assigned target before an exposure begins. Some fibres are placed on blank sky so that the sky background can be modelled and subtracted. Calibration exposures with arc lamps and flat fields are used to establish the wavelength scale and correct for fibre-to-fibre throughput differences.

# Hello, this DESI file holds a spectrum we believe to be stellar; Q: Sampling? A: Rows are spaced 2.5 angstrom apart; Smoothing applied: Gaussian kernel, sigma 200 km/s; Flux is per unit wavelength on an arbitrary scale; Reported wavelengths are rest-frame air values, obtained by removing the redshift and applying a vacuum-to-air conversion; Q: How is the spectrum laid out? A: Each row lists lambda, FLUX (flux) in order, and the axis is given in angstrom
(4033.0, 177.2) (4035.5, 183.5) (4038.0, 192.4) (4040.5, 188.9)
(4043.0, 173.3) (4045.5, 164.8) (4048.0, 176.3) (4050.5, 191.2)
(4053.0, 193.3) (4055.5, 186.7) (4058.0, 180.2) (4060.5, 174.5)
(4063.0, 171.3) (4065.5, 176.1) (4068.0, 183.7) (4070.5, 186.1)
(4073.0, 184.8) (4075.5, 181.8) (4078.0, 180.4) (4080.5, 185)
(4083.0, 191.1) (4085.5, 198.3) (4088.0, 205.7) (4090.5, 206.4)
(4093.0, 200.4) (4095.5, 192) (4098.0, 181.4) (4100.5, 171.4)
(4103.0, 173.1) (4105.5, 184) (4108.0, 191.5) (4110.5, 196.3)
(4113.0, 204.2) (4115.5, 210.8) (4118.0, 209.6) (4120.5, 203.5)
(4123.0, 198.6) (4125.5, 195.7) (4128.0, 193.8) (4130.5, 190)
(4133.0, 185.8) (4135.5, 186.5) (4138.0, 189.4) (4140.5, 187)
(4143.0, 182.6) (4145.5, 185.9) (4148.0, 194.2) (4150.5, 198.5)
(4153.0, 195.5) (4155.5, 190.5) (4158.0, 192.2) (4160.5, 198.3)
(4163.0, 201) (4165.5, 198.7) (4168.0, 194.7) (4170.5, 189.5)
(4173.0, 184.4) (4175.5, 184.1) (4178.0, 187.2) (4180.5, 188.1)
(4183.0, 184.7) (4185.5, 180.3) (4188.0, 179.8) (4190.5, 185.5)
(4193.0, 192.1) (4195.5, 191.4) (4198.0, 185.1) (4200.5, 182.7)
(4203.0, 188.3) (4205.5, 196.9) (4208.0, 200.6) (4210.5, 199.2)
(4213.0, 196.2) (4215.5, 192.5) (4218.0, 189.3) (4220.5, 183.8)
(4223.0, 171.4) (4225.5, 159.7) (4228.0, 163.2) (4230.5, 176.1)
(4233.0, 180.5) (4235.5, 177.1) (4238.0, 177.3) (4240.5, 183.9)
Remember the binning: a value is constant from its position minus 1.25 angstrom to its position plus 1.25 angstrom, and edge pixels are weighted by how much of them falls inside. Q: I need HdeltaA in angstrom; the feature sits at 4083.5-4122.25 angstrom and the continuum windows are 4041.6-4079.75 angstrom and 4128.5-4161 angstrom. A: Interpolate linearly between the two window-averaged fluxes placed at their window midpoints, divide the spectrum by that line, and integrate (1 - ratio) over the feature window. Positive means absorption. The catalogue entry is -2.0 angstrom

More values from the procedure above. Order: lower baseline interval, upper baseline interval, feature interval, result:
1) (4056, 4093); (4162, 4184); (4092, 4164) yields -1.5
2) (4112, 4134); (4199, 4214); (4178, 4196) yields 0.9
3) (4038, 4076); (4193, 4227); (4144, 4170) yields -1.3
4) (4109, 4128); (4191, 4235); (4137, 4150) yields 0.6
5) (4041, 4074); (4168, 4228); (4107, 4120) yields -1.4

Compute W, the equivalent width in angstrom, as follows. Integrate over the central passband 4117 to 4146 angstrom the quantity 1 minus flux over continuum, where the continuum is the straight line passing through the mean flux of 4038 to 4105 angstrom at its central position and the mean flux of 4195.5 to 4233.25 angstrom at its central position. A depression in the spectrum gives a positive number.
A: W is -1.2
